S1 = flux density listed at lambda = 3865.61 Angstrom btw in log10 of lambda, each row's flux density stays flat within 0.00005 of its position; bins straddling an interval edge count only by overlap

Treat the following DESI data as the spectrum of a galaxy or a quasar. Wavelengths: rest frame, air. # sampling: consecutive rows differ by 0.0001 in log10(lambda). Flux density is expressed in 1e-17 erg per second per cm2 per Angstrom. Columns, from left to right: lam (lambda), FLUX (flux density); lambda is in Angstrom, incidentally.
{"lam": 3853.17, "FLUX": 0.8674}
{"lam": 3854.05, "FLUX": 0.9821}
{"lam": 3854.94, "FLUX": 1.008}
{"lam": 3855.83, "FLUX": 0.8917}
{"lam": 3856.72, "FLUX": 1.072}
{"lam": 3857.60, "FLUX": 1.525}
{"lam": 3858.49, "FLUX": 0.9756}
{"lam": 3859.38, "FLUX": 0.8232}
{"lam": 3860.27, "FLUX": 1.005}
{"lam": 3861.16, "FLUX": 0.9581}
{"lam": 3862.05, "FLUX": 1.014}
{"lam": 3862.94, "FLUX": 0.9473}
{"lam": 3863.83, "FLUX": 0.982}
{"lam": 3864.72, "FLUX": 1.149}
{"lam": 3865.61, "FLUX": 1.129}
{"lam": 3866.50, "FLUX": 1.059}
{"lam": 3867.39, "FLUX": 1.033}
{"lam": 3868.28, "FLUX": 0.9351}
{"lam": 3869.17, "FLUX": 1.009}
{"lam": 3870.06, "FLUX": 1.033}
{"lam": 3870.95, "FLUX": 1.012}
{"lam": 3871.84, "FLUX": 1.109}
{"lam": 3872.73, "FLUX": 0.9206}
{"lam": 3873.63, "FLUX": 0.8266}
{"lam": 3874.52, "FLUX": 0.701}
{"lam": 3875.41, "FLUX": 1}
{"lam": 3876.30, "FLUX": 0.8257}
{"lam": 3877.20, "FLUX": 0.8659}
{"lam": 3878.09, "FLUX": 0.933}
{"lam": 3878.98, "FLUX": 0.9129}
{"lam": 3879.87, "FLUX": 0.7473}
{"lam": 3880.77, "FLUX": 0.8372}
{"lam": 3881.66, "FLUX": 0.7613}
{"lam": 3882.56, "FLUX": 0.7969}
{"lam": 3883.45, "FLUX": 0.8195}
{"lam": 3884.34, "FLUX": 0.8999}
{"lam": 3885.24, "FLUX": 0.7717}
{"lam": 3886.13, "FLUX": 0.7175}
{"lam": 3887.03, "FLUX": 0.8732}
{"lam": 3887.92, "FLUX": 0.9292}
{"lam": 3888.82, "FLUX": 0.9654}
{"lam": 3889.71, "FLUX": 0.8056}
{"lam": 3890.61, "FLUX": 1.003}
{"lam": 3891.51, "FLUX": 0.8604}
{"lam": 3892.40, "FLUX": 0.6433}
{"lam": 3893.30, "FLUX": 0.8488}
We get 1.129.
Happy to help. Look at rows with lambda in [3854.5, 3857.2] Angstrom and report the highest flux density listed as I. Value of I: 1.072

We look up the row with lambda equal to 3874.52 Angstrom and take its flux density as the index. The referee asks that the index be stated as 0.701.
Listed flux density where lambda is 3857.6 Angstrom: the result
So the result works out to 1.525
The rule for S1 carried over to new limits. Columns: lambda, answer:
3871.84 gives 1.109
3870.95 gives 1.012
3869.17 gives 1.009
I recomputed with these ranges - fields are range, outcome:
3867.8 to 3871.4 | 1.033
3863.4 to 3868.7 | 1.149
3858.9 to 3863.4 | 1.014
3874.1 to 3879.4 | 1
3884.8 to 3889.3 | 0.9654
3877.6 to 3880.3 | 0.933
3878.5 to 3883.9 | 0.9129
